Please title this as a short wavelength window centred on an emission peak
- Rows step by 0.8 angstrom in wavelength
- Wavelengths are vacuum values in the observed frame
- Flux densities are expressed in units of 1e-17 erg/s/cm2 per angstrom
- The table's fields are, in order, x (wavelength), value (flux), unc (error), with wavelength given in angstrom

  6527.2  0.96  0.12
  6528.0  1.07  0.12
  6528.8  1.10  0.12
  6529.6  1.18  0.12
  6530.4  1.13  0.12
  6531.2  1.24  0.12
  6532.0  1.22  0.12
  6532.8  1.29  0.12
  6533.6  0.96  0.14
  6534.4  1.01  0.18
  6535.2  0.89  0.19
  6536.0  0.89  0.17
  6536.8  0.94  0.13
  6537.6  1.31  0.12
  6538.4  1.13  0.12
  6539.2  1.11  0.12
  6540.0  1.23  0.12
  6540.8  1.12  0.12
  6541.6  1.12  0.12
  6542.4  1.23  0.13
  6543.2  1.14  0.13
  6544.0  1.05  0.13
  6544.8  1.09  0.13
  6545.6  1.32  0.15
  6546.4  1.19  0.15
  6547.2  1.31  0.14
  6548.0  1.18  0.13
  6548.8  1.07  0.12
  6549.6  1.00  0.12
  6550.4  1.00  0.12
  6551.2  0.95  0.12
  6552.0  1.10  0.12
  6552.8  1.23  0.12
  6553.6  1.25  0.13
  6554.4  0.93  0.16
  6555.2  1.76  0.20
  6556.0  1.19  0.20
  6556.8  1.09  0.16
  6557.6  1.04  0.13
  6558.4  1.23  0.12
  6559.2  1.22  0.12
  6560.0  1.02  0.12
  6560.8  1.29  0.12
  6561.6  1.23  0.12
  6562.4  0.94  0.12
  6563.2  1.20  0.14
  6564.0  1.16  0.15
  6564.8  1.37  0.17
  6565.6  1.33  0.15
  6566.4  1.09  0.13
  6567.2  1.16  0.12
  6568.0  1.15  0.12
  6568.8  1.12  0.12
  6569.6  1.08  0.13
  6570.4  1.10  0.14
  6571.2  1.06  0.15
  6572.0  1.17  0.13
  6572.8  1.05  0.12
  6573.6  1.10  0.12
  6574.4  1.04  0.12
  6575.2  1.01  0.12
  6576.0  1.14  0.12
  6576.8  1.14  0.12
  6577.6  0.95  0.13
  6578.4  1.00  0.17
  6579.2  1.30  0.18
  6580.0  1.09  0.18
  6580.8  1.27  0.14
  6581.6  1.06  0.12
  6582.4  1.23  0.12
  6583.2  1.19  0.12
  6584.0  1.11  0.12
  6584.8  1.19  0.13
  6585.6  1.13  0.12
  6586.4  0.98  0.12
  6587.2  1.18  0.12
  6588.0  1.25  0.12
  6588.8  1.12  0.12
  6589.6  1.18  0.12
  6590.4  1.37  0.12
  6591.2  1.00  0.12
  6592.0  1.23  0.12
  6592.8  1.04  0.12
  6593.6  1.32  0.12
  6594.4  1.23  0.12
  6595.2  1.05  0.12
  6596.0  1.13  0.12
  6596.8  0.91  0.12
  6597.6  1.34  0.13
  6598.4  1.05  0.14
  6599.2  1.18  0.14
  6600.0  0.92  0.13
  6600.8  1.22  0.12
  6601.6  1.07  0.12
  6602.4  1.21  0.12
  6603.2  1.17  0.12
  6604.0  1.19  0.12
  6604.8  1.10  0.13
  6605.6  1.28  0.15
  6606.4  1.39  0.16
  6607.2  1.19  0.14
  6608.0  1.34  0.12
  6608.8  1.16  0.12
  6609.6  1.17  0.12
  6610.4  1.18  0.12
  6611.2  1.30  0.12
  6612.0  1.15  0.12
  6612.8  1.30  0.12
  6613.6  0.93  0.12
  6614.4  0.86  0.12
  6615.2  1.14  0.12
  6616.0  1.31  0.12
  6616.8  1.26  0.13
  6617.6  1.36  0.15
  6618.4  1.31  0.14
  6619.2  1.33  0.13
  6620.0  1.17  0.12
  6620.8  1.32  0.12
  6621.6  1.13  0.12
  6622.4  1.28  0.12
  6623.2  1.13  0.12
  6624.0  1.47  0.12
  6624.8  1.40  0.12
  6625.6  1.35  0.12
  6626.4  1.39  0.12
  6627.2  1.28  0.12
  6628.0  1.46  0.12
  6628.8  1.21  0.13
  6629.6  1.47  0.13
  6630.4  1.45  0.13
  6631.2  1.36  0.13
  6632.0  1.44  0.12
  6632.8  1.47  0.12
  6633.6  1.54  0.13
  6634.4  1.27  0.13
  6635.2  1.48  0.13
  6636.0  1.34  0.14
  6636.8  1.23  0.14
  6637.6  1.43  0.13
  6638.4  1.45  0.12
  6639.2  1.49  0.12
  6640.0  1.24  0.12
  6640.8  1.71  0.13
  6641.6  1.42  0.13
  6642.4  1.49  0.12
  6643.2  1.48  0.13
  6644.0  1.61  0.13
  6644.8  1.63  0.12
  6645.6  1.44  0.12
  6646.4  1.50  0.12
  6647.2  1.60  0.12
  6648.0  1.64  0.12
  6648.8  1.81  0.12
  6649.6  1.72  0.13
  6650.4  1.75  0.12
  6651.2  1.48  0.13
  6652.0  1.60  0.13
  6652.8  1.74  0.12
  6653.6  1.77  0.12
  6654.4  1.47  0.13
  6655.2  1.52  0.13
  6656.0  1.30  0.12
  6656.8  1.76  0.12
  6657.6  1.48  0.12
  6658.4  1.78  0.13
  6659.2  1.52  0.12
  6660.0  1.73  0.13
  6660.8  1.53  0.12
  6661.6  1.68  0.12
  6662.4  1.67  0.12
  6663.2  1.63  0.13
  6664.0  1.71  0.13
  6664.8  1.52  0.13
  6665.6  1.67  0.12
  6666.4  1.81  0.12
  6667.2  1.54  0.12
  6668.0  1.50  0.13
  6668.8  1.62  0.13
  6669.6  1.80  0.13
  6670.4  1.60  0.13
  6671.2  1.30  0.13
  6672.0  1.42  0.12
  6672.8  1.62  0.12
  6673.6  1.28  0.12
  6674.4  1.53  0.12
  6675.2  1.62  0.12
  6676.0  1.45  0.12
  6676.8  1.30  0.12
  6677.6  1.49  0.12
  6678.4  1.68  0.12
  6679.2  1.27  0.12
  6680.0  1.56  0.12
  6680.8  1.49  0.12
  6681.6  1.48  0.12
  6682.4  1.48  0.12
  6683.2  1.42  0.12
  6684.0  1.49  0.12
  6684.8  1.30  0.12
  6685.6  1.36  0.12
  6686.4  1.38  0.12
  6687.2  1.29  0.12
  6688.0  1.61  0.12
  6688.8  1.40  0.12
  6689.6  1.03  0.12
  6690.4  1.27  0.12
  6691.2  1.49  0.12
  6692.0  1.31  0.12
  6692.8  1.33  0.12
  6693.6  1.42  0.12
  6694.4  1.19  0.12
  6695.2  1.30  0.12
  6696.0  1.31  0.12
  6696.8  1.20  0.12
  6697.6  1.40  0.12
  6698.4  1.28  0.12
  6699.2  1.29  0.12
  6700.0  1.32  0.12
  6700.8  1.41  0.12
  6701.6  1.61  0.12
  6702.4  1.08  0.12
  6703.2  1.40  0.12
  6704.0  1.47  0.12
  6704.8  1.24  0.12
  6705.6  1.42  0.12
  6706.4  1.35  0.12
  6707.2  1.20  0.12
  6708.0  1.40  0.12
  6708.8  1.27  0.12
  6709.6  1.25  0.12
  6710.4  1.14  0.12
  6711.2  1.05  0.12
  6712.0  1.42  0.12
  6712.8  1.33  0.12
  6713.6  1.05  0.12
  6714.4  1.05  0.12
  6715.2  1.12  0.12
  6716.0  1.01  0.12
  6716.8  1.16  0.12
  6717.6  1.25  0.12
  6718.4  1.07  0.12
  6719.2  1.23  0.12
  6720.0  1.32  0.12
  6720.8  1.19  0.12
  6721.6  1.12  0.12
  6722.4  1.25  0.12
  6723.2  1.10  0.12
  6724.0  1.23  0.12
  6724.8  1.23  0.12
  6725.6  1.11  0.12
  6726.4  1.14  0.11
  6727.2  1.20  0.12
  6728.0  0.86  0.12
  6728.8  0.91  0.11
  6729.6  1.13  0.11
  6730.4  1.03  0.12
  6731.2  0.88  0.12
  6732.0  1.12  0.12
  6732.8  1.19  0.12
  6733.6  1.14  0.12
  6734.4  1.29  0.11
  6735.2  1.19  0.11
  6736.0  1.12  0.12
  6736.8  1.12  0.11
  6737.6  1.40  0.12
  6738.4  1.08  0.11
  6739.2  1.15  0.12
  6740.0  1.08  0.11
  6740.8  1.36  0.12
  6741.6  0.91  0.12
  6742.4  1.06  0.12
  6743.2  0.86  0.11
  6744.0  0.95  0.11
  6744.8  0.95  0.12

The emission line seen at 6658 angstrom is Mg II 2798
